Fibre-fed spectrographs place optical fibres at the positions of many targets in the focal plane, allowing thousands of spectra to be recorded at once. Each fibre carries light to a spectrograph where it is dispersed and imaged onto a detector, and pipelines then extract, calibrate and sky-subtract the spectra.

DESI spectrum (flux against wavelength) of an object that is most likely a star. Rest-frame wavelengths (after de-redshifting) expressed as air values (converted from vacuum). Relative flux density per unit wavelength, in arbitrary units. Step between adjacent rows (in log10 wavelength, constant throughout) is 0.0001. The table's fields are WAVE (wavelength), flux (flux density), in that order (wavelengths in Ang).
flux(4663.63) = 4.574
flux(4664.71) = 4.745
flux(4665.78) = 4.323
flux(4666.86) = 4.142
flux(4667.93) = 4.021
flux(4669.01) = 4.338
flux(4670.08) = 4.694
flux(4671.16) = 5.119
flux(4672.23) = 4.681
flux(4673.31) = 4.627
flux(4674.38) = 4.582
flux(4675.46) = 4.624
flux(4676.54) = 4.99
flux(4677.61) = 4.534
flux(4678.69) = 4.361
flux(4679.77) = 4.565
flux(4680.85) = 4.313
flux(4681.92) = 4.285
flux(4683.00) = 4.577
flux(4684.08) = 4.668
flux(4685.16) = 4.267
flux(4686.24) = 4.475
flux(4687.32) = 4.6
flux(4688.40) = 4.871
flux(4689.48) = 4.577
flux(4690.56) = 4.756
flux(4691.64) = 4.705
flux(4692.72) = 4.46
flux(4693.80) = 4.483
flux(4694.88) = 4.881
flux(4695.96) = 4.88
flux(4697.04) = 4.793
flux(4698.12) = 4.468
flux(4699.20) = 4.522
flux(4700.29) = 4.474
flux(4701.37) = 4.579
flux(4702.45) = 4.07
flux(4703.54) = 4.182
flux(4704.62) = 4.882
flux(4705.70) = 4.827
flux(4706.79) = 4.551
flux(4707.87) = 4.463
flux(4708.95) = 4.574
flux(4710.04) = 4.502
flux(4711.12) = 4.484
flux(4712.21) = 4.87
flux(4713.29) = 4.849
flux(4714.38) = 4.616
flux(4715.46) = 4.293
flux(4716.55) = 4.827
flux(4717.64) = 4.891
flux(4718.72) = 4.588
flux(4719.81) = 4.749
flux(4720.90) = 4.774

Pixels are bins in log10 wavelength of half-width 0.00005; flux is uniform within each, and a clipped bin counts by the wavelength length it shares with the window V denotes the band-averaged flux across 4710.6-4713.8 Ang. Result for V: 4.74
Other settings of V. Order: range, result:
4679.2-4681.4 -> 4.44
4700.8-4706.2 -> 4.51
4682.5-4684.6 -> 4.62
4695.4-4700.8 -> 4.63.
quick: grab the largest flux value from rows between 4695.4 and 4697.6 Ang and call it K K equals 4.88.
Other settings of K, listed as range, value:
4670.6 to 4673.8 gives 5.119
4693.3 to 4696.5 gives 4.881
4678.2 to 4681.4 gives 4.565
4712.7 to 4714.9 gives 4.849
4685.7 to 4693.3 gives 4.871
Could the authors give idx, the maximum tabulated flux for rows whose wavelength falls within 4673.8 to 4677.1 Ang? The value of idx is 4.99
